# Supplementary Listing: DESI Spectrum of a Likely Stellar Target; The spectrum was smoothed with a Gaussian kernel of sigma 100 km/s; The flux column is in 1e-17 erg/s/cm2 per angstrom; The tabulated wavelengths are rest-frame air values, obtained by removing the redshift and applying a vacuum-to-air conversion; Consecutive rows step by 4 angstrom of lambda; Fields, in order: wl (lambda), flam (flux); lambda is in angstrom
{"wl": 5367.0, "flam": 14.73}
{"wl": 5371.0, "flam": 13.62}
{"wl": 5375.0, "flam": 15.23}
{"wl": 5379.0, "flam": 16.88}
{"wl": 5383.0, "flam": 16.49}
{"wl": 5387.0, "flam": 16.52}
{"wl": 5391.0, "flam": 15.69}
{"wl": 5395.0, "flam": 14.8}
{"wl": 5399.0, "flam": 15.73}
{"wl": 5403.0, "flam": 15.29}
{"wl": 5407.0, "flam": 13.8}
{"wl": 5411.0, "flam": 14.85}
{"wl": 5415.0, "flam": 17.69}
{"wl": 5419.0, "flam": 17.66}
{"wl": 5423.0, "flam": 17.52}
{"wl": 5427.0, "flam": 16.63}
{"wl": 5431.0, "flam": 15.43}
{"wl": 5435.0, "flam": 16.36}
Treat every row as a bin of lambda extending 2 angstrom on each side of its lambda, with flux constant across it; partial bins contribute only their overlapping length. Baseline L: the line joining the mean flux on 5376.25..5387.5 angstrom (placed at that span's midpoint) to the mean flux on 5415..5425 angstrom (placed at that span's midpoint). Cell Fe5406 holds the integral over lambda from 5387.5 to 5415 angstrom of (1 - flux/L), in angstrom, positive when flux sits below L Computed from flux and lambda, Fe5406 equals 2.9 angstrom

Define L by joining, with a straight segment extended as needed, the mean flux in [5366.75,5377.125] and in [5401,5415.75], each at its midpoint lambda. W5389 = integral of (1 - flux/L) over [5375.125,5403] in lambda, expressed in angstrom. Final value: -2.0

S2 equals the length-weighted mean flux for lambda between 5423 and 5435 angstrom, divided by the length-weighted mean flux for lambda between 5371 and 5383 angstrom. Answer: 1.04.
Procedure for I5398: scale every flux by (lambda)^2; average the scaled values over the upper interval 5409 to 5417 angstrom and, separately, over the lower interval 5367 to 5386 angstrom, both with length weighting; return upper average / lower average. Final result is 1.1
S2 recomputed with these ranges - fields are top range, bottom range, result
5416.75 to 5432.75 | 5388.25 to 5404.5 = 1.09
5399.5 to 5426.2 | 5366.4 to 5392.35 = 1.03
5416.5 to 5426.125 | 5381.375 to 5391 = 1.07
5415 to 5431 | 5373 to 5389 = 1.05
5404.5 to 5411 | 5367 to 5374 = 1.00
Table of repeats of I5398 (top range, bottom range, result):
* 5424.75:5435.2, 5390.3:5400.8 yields 1.06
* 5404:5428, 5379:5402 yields 1.03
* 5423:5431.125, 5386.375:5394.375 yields 1.06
